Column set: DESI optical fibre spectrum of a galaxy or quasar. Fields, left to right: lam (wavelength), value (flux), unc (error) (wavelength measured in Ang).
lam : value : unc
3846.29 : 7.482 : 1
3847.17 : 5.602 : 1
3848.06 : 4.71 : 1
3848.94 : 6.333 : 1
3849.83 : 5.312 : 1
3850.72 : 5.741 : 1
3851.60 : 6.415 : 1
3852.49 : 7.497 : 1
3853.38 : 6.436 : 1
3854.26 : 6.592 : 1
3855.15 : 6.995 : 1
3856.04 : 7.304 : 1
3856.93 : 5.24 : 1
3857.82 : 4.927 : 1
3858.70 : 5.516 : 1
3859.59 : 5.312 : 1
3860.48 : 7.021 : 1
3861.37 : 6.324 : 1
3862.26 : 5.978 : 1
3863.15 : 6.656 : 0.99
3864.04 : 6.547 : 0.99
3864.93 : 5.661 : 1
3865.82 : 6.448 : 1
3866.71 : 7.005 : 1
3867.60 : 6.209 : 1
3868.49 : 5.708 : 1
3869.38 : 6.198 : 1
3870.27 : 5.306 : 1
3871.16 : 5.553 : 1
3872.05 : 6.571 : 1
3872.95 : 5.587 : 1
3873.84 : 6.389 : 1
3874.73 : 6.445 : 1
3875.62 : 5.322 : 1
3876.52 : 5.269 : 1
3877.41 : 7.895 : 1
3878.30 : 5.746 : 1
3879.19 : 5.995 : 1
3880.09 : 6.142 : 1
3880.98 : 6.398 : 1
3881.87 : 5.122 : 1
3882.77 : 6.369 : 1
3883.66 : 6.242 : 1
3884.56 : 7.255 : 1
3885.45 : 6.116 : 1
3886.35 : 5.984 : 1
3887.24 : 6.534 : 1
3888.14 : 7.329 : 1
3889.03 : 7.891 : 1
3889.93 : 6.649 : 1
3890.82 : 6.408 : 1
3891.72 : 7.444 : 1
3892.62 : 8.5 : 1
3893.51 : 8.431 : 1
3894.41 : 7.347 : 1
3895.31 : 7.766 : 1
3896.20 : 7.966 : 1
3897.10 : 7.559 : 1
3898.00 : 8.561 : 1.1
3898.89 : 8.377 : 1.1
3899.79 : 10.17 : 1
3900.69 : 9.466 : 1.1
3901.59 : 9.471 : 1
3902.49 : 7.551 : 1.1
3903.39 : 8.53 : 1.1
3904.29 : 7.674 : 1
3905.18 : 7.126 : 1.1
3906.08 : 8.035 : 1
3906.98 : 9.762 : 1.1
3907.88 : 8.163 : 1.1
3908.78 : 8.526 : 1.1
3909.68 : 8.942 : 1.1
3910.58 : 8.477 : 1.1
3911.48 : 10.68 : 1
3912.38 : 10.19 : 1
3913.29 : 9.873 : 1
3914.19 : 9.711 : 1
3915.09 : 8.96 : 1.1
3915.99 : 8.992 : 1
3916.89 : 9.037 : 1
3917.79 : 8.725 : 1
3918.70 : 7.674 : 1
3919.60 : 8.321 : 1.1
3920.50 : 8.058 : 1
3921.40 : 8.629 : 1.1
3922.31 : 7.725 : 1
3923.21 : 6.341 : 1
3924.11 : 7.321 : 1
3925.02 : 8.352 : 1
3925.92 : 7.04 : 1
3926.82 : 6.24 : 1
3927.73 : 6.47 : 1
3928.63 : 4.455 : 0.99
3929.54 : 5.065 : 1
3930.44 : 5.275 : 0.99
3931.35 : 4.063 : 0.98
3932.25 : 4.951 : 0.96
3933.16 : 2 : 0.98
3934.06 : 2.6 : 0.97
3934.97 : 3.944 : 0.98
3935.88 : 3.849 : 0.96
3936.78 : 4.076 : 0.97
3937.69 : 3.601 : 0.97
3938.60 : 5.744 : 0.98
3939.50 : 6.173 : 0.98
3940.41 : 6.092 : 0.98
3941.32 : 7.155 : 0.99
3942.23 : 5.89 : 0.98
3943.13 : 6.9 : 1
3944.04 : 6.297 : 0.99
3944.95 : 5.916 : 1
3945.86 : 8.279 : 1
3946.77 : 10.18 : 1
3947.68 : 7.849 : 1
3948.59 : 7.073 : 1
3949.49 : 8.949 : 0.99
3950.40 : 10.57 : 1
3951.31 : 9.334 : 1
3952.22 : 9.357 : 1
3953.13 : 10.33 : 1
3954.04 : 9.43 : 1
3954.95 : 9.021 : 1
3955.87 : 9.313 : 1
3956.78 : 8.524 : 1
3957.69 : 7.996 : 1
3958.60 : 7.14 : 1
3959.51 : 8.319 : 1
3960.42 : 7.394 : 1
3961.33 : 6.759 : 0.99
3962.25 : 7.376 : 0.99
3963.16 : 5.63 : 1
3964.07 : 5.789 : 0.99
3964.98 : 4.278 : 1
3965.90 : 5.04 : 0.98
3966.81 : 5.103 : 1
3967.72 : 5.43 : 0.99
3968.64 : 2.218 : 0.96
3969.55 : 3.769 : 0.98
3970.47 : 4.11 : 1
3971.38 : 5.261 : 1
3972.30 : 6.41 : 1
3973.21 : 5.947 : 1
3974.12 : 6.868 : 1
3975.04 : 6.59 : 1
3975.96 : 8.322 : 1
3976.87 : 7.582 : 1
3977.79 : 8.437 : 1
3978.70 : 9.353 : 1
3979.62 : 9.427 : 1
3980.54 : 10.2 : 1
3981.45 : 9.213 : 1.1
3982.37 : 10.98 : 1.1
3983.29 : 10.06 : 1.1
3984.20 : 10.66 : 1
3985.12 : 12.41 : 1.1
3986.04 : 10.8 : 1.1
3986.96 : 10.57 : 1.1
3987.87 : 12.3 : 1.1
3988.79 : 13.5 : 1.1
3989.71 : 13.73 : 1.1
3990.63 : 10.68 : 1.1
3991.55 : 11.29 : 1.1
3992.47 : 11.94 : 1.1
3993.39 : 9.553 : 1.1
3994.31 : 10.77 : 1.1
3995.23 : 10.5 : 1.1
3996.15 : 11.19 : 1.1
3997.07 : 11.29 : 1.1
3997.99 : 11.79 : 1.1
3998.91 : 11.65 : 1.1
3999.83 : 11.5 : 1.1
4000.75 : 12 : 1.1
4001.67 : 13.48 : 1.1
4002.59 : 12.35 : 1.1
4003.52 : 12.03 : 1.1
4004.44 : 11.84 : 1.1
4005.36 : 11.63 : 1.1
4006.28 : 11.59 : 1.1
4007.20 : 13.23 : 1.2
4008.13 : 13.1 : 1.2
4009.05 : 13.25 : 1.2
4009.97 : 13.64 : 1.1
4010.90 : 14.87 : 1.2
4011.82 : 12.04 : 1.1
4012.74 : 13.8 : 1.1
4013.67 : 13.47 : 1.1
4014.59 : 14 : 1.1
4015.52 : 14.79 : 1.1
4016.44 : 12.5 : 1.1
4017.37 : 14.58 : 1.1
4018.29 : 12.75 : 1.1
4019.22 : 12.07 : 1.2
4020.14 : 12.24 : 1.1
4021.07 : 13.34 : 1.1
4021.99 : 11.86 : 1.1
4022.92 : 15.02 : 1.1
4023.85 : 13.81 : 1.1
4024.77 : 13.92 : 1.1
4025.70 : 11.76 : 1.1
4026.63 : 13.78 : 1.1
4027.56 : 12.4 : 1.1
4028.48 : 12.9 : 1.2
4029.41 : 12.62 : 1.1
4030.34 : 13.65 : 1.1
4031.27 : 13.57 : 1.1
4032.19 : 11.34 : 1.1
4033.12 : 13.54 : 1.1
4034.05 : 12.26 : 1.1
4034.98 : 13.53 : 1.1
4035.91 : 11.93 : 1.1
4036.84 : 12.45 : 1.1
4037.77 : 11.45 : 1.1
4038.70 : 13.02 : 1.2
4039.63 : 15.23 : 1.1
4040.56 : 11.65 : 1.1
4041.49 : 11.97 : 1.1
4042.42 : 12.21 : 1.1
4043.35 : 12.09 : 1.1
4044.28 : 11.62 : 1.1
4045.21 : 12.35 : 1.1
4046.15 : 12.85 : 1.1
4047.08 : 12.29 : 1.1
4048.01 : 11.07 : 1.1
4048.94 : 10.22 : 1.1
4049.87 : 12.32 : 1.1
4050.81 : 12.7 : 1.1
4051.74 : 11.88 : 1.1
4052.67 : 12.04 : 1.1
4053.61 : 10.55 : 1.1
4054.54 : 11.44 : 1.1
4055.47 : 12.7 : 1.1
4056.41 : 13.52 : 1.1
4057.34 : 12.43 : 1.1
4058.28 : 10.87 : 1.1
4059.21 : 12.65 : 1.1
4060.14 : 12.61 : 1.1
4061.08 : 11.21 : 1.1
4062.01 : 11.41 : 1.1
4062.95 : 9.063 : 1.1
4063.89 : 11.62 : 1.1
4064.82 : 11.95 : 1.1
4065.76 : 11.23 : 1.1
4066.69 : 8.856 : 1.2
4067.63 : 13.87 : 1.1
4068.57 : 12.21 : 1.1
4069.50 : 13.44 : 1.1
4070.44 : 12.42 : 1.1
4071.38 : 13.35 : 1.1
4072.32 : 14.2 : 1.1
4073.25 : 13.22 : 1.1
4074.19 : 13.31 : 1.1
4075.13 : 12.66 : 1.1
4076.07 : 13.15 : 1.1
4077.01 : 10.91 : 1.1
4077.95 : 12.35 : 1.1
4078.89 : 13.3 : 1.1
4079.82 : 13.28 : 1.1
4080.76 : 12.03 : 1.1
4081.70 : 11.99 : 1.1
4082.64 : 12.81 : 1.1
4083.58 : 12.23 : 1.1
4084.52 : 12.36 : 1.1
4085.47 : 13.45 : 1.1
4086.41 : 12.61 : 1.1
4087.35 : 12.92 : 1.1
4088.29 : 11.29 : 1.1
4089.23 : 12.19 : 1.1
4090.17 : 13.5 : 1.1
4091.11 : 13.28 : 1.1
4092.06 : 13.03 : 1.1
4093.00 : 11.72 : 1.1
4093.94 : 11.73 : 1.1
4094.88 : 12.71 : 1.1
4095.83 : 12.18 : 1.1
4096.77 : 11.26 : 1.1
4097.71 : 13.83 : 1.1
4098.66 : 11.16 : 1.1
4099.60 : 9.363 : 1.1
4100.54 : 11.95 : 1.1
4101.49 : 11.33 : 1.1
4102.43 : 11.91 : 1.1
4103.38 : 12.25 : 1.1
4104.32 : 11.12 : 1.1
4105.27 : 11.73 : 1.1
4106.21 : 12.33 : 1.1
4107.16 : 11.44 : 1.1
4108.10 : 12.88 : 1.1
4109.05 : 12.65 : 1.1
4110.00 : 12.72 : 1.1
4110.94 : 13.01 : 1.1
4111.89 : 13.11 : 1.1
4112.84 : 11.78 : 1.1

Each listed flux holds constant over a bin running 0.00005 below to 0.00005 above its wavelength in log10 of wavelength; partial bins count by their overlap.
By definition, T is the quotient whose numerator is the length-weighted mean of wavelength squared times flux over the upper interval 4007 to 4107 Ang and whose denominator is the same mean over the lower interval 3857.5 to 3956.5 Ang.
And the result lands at 1.9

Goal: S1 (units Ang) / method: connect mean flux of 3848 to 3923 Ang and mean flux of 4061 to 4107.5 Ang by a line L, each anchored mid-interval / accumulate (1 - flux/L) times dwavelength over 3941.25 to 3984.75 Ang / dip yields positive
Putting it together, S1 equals 7.6 Ang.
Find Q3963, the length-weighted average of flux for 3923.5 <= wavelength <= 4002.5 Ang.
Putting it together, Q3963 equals 7.94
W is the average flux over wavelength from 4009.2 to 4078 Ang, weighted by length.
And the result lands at 12.5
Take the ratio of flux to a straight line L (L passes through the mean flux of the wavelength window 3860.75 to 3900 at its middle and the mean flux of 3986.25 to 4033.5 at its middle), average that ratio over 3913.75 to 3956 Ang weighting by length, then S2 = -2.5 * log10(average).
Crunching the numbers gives 0.28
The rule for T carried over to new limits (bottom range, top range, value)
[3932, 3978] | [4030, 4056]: 1.95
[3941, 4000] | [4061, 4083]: 1.50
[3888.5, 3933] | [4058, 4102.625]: 1.69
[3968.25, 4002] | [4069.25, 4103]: 1.36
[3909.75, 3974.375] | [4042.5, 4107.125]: 1.88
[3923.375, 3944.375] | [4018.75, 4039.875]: 2.52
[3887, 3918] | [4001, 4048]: 1.62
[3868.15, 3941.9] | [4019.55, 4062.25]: 1.91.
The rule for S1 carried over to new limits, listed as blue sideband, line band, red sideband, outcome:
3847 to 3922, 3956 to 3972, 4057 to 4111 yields 5.6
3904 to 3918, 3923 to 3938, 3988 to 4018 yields 7.2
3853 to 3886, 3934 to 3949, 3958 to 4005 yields 3.7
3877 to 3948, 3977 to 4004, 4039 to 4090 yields -3.7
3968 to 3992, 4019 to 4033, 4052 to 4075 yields -3.1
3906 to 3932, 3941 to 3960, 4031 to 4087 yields 1.3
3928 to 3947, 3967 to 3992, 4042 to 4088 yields -3.3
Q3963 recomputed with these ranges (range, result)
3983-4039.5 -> 12.5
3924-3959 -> 6.74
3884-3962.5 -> 7.51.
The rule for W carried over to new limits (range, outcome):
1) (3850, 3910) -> 6.91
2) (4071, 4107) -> 12.4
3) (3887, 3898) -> 7.54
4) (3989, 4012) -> 12.1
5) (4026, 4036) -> 12.9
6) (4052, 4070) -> 11.8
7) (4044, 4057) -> 12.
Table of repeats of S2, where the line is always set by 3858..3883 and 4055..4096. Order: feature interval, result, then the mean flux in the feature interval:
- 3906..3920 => -0.22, 9.03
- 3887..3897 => -0.12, 7.5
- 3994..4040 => -0.20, 12.7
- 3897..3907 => -0.20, 8.51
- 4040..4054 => -0.04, 11.9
